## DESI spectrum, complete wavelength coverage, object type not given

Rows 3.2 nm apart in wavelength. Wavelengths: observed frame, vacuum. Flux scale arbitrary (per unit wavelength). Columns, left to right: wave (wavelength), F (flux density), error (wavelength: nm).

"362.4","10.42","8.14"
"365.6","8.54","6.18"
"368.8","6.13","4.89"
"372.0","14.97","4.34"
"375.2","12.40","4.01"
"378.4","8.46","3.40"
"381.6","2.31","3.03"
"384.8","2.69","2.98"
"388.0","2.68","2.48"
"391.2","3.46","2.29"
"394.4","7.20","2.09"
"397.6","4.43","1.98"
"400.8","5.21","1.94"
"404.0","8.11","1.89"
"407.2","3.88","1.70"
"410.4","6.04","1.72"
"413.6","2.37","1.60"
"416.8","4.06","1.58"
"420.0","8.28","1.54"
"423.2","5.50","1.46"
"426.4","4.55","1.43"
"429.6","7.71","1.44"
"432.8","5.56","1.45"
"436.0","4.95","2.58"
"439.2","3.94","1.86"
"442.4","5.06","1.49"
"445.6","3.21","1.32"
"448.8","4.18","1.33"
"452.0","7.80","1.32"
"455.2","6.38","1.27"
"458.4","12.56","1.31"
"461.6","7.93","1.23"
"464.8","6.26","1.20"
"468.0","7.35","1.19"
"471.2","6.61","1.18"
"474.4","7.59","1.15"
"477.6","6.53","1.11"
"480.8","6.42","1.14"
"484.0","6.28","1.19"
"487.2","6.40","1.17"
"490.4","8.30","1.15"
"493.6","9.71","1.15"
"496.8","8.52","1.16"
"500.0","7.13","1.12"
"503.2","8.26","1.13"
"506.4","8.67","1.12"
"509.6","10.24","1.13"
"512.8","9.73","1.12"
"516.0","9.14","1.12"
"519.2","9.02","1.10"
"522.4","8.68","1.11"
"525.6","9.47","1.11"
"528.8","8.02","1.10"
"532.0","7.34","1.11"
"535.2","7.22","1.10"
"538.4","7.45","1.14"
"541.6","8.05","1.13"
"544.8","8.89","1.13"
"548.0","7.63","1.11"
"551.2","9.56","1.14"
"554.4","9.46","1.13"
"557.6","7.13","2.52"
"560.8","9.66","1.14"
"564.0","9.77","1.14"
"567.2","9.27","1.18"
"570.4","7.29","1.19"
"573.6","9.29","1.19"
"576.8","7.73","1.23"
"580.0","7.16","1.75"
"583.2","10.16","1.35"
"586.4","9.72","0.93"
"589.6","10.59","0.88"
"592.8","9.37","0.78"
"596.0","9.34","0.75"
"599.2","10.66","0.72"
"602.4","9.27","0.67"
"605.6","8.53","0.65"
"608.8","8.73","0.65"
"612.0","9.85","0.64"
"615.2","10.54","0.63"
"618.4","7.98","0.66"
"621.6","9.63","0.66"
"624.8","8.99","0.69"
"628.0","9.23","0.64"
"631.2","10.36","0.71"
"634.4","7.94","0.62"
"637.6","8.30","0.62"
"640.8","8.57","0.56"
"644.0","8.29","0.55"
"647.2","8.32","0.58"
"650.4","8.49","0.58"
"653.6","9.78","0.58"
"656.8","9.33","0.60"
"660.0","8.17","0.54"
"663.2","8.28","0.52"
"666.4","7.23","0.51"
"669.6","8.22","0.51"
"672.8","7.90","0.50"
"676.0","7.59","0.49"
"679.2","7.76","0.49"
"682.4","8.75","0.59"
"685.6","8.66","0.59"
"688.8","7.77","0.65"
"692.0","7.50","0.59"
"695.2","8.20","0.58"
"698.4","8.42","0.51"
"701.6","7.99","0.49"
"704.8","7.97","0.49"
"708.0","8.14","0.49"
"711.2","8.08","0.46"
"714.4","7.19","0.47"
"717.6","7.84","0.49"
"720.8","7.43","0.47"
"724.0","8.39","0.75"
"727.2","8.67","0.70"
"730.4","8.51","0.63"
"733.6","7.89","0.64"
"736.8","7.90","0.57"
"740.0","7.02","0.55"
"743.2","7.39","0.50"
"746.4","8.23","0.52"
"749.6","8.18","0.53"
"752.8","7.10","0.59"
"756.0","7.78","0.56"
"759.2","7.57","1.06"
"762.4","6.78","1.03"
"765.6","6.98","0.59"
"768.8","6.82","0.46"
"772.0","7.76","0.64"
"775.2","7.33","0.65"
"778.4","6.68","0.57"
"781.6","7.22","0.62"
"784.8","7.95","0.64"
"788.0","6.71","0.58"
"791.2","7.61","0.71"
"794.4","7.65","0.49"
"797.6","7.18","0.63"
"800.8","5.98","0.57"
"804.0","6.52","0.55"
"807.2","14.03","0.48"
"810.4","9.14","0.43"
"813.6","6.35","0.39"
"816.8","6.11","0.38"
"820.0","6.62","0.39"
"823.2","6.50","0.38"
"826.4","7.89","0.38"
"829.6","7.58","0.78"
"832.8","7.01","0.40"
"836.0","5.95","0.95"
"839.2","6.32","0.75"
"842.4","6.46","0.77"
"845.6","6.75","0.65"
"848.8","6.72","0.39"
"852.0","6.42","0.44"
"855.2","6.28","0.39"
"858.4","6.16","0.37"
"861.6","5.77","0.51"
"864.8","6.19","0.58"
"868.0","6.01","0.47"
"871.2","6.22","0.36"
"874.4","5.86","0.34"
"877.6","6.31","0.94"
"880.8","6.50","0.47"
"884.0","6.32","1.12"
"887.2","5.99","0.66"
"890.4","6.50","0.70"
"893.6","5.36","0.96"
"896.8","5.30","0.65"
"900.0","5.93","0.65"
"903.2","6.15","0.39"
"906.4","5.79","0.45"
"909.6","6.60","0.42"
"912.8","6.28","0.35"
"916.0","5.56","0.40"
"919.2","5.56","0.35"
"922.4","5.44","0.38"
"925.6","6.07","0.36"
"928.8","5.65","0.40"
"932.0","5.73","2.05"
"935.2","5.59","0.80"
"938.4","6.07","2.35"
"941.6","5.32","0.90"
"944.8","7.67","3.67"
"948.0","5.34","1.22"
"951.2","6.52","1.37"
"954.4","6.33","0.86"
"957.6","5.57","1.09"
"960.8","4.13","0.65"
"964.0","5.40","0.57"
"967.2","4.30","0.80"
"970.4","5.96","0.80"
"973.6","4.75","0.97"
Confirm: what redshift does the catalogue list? 0.231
